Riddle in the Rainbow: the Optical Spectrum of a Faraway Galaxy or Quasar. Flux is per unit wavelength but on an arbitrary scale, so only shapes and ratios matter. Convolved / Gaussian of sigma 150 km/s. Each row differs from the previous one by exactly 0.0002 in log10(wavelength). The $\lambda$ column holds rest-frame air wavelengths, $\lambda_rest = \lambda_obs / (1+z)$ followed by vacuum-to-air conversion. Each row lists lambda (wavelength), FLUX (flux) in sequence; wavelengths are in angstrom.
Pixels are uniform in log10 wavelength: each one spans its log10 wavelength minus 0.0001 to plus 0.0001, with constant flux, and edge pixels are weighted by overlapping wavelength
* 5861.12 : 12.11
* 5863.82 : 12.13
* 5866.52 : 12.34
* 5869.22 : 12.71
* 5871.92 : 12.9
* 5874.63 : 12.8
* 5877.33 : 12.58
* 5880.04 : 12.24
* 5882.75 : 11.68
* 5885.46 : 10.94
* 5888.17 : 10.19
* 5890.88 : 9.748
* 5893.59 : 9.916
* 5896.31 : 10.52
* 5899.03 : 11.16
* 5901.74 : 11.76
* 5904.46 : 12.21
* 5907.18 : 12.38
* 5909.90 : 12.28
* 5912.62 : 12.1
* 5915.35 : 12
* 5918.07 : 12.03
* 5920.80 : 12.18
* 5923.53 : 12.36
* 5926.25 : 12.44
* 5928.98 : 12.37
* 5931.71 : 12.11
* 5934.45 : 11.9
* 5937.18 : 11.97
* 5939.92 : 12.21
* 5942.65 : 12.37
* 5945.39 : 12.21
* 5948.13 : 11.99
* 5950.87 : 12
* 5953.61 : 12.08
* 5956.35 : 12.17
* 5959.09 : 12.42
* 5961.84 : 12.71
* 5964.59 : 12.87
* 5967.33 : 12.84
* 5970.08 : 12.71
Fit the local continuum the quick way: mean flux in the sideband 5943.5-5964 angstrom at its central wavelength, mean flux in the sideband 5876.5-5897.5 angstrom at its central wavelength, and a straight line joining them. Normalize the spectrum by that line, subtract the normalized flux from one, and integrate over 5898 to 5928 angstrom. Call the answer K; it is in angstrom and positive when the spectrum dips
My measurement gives -1.7 angstrom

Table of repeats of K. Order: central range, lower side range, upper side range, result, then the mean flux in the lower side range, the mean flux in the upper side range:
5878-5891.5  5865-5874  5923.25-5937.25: 1.5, 12.7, 12.2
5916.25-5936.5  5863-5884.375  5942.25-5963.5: 0.2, 12.4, 12.2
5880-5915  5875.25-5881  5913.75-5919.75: 2.7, 12.5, 12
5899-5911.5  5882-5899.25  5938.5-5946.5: -1.2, 10.5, 12.3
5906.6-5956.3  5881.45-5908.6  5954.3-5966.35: -1.2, 11.1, 12.5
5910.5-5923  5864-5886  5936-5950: 0.1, 12.3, 12.1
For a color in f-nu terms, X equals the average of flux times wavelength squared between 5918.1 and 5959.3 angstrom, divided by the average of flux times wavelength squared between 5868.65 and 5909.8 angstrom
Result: 1.07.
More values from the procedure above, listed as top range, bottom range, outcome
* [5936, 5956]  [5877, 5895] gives 1.13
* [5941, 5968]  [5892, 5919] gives 1.08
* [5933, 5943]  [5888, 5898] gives 1.21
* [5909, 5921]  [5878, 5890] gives 1.08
